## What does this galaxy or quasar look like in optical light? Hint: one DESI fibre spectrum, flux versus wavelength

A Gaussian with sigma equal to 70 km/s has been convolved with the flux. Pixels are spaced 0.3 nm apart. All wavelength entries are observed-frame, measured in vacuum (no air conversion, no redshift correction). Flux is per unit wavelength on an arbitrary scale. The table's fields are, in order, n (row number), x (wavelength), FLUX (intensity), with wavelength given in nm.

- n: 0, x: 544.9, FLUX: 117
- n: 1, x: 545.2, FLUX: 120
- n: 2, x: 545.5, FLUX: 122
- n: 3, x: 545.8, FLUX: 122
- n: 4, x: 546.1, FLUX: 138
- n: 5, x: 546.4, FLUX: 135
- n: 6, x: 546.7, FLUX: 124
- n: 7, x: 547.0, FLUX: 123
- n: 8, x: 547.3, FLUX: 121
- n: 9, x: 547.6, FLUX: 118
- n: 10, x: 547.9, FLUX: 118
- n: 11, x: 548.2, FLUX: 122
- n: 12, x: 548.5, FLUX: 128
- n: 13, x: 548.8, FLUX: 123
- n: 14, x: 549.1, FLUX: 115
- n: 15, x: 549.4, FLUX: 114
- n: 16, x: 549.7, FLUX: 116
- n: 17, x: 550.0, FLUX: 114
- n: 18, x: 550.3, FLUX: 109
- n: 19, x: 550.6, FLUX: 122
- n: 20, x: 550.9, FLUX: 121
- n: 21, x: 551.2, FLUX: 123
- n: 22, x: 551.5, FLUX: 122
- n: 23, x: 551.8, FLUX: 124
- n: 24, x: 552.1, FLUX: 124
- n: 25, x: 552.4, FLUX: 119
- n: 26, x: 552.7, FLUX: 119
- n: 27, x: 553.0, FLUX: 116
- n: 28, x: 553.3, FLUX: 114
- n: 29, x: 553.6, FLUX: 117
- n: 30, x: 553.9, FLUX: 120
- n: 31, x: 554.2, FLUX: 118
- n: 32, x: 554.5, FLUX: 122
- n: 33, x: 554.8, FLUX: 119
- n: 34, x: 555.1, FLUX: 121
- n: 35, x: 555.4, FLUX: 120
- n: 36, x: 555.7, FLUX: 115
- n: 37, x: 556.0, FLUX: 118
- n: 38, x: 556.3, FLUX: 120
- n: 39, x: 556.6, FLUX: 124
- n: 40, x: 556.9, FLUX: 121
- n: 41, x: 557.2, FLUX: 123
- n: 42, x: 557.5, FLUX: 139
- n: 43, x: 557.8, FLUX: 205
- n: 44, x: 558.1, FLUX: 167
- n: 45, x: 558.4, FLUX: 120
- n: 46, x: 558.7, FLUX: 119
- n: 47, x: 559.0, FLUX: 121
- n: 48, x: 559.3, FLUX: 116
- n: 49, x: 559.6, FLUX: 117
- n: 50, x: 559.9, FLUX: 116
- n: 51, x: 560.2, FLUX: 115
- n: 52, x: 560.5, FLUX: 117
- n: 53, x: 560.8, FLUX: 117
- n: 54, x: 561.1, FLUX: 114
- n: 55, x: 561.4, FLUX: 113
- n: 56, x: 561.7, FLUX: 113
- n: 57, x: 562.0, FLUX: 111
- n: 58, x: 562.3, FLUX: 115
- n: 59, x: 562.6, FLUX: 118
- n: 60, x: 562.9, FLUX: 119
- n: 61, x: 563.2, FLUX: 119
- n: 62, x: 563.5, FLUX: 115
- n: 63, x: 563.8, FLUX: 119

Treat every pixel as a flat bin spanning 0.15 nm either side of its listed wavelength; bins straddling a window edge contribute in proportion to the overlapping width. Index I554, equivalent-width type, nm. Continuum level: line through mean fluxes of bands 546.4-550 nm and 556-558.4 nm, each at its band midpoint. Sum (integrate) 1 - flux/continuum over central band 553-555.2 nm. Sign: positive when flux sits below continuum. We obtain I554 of 0.24 nm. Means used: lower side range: 121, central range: 118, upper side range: 140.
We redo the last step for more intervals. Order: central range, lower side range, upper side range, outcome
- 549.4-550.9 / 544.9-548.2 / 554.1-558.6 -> 0.12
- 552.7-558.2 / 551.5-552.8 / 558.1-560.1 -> -0.25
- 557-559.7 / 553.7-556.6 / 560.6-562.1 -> -0.46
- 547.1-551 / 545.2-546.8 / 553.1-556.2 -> 0.18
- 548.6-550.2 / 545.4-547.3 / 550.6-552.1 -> 0.10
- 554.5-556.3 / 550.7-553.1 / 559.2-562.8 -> 0.00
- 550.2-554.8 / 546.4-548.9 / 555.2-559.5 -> 0.26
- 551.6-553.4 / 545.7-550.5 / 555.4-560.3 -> 0.07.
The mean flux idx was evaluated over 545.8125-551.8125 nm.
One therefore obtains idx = 121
